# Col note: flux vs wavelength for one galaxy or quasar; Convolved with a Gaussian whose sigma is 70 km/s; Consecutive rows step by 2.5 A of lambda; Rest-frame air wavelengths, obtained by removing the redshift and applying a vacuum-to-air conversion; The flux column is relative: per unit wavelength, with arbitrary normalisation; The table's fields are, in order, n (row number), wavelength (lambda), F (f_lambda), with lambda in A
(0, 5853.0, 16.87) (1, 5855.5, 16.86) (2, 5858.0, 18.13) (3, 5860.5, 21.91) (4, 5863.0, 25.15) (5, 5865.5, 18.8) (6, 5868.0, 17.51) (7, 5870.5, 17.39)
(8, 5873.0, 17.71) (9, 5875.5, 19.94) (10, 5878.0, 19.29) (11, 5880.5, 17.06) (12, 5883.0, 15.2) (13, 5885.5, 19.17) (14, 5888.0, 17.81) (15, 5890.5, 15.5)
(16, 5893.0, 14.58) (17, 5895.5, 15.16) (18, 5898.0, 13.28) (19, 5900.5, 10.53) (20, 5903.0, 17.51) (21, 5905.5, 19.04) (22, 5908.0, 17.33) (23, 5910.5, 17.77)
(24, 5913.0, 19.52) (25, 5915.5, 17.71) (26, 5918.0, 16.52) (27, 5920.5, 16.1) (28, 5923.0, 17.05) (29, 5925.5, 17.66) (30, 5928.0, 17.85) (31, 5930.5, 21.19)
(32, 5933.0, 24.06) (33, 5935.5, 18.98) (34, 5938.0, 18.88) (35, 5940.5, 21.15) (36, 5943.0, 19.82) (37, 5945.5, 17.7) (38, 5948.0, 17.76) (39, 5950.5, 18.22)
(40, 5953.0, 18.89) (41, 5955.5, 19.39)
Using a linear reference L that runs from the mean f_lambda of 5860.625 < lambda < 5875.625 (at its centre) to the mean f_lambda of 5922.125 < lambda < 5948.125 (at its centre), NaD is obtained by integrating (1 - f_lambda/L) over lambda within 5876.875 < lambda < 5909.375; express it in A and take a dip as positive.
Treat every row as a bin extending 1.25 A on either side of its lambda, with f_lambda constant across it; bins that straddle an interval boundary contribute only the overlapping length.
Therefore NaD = 5.4 A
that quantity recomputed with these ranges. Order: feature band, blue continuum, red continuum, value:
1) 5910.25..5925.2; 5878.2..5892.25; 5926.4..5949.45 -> 1.0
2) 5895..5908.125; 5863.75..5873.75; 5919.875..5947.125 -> 2.4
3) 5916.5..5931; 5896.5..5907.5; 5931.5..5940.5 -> 0.9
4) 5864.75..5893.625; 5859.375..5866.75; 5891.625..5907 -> 2.0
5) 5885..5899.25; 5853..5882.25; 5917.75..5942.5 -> 2.4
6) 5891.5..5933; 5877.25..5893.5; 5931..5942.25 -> 4.4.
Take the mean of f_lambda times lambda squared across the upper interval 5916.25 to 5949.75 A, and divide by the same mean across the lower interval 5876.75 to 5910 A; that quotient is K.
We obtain 1.17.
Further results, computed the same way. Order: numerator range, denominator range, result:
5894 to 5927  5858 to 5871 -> 0.84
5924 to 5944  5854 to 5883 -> 1.08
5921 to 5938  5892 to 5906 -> 1.31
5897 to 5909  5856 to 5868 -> 0.77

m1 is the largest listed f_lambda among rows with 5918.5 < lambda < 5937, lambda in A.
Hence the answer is 24.06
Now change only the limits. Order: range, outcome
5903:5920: 19.52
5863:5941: 25.15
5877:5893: 19.29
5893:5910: 19.04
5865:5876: 19.94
